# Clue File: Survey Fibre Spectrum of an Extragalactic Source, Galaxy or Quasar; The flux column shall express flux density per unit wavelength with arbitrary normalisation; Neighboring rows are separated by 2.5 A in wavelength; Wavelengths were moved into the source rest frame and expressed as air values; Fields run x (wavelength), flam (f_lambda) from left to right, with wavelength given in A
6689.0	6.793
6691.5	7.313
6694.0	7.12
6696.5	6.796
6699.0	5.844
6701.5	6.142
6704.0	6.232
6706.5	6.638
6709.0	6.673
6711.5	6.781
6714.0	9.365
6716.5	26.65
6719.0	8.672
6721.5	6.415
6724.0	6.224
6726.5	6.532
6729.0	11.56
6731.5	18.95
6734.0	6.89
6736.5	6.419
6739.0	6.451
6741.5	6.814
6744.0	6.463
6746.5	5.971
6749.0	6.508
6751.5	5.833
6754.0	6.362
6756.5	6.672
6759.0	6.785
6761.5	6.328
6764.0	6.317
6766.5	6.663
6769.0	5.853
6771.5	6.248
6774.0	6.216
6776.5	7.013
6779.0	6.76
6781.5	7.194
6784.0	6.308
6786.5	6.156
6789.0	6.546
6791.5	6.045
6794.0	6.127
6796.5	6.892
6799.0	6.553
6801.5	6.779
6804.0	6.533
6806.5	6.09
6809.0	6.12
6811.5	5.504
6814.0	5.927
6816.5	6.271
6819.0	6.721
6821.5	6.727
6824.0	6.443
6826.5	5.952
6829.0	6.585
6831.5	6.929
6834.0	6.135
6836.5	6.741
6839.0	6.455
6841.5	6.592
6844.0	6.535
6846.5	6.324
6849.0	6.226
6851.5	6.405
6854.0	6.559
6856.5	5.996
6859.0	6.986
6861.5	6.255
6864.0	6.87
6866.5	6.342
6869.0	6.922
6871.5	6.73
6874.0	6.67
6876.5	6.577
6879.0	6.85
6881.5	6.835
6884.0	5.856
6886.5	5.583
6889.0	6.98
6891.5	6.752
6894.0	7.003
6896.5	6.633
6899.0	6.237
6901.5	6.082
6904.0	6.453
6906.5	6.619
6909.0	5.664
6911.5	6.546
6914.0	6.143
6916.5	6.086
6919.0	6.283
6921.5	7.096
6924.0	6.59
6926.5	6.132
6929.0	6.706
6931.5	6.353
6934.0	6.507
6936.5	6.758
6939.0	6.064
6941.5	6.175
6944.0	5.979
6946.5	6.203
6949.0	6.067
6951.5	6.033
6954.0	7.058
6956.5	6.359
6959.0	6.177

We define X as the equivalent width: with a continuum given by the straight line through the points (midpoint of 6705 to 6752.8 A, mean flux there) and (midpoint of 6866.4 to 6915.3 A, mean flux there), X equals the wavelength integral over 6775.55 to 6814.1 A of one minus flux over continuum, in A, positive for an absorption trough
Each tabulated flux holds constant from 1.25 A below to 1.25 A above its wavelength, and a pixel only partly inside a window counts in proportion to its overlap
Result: 6.8 A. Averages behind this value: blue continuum 8.71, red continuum 6.48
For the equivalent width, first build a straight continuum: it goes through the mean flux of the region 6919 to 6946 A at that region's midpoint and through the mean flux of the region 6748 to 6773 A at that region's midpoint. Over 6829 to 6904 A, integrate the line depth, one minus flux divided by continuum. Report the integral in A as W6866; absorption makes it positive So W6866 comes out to -1.4 A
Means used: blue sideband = 6.35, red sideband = 6.42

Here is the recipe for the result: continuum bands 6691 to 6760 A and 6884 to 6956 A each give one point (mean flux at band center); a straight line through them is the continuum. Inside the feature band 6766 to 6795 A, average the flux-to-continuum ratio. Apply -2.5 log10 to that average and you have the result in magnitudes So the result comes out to 0.18 mag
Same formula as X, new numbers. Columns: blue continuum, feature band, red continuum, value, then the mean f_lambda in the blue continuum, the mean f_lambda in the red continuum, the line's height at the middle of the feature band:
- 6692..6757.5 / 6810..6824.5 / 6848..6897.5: 1.79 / 8.11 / 6.55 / 7.14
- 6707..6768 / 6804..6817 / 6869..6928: 2.47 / 8.23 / 6.46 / 7.43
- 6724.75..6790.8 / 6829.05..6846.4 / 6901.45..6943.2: 0.54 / 7.13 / 6.37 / 6.76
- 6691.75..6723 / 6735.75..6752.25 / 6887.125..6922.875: 3.63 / 8.55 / 6.45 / 8.16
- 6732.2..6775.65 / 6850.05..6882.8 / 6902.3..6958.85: -0.93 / 6.56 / 6.35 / 6.43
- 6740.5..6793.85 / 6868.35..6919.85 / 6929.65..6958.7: -0.77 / 6.42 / 6.33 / 6.35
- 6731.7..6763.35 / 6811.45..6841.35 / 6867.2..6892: 1.25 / 6.87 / 6.56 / 6.69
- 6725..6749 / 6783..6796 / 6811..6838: 1.61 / 8.33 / 6.38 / 7.16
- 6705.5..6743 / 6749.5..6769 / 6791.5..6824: 4.14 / 9.4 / 6.35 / 8.12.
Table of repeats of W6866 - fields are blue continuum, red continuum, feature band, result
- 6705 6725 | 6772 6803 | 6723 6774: 6.18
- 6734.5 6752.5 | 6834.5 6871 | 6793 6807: -0.16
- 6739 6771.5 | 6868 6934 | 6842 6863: 0.07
